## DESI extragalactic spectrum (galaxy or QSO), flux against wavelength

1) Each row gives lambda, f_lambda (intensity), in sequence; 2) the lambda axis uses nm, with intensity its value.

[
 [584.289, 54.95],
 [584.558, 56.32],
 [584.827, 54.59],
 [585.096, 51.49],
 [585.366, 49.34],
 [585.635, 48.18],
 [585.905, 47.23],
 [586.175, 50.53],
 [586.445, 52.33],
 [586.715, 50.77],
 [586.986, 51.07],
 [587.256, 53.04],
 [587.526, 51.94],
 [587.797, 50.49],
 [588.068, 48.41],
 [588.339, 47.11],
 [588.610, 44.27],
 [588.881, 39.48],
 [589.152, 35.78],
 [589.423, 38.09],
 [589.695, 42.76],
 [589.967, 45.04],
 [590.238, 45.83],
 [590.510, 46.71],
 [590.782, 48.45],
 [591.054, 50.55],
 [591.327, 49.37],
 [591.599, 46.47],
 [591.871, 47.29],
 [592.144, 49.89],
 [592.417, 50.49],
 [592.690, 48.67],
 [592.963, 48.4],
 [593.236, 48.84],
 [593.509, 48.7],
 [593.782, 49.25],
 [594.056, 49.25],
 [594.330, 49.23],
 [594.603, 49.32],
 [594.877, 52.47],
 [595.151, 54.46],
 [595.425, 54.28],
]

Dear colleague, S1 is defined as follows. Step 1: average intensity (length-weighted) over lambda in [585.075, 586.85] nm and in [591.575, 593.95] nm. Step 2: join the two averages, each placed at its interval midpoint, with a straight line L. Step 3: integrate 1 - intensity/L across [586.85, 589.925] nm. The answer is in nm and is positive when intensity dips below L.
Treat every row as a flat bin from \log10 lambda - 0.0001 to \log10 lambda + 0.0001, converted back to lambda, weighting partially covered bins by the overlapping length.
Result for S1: 0.24 nm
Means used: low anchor 49.9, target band 45.6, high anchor 48.8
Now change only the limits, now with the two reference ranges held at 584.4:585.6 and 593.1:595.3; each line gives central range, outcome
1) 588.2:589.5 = 0.27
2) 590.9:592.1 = 0.06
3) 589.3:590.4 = 0.18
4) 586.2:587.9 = 0.02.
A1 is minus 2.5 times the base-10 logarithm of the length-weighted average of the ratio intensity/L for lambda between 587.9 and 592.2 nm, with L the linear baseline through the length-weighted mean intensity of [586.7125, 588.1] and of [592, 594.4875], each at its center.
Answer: 0.11 mag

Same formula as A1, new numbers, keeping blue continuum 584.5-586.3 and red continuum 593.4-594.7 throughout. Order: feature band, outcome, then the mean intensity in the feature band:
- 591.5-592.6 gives 0.02 mag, 48.6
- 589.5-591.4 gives 0.07 mag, 46.6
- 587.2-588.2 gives -0.01 mag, 50.8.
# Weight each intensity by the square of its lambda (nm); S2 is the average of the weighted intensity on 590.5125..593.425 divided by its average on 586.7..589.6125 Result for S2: 1.07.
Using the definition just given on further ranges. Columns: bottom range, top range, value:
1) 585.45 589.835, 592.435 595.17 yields 1.08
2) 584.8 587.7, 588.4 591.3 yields 0.88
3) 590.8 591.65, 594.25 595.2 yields 1.06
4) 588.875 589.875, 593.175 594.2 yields 1.27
